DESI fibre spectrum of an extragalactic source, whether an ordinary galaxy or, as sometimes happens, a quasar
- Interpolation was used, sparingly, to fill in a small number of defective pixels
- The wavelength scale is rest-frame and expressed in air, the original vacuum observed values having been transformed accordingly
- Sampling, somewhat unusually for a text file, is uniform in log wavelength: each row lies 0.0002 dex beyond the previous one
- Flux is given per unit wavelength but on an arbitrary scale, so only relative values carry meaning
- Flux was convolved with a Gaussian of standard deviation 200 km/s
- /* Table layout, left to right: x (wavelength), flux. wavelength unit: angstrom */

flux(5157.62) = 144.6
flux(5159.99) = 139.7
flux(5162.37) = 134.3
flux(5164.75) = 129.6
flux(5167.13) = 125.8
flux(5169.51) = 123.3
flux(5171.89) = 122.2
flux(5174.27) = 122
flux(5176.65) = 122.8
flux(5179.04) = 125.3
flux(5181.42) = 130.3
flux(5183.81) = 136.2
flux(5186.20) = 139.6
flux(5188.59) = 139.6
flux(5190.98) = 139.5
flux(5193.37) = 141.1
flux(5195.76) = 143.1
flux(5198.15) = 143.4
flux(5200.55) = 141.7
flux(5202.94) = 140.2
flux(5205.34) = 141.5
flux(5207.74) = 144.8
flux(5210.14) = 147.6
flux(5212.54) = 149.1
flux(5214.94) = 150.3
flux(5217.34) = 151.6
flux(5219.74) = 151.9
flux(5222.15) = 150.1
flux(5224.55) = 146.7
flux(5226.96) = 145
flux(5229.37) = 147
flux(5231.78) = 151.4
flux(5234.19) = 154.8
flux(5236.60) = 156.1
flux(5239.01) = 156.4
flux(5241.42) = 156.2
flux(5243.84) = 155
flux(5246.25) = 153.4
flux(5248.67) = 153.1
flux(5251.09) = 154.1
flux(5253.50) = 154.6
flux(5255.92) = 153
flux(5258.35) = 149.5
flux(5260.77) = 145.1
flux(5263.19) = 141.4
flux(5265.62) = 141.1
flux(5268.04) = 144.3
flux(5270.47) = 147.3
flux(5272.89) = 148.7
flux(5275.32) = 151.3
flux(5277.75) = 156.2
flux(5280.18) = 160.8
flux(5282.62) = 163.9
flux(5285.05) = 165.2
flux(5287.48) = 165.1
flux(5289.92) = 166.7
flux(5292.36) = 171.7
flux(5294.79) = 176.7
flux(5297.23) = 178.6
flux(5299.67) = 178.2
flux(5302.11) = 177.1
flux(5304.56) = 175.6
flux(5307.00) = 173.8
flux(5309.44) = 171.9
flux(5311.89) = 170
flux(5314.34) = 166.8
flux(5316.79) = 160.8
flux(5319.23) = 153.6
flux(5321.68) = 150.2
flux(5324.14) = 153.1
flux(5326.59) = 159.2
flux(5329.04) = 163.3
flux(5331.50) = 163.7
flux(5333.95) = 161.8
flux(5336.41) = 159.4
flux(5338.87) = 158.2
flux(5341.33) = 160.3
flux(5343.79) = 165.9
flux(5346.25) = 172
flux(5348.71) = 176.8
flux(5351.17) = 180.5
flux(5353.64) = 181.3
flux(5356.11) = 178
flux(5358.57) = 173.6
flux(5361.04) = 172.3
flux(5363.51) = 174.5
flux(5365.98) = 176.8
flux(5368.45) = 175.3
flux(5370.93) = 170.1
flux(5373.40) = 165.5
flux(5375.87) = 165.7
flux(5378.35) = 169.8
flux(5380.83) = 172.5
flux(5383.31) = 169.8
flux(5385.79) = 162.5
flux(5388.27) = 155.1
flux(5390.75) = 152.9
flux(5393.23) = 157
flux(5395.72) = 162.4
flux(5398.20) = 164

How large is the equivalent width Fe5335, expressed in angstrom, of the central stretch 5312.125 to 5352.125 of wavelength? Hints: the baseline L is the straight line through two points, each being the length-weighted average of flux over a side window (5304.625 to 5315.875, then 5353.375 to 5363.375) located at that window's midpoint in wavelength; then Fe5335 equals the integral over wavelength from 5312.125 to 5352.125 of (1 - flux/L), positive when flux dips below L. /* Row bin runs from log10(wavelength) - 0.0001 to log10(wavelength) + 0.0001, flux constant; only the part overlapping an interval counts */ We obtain 2.3 angstrom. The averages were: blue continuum 171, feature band 163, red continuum 176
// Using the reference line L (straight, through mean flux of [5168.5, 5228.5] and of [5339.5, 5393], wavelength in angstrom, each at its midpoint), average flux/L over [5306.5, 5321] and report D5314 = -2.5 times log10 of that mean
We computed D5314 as -0.033 mag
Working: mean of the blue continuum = 140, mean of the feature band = 165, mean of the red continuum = 170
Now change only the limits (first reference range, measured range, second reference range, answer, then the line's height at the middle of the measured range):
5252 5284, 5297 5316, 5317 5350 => -0.11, 157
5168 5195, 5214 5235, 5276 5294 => -0.04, 145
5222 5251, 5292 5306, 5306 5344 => -0.11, 159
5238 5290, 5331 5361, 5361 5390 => -0.03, 165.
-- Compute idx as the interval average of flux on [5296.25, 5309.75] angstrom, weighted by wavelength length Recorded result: 176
